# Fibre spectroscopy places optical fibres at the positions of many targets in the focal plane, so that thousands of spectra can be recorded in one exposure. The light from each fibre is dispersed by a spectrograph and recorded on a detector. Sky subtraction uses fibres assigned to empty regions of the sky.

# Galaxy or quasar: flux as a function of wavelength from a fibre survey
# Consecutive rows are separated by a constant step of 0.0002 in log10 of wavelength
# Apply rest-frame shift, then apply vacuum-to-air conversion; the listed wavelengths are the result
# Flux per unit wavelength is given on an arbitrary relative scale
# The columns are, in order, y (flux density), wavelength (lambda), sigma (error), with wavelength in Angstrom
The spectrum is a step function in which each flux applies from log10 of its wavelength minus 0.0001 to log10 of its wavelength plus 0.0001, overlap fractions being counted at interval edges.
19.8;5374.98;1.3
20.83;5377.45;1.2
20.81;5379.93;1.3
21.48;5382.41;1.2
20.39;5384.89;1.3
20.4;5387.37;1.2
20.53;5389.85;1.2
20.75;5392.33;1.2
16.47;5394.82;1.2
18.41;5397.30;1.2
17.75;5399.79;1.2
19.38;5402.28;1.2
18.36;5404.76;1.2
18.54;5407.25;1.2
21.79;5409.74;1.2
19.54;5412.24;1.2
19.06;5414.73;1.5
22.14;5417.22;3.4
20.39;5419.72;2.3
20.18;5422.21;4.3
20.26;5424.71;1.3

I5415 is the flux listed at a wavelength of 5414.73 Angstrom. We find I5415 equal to 19.06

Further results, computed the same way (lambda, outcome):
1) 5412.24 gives 19.54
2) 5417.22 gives 22.14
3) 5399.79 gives 17.75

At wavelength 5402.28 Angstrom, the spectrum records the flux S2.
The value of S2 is 19.38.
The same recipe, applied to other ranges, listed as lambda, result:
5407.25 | 18.54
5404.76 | 18.36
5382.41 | 21.48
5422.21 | 20.18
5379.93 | 20.81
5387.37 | 20.4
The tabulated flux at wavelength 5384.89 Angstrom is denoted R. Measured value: 20.39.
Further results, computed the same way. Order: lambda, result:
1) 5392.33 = 20.75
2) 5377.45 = 20.83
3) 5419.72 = 20.39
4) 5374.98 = 19.8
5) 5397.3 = 18.41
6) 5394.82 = 16.47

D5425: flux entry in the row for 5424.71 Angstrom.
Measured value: 20.26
